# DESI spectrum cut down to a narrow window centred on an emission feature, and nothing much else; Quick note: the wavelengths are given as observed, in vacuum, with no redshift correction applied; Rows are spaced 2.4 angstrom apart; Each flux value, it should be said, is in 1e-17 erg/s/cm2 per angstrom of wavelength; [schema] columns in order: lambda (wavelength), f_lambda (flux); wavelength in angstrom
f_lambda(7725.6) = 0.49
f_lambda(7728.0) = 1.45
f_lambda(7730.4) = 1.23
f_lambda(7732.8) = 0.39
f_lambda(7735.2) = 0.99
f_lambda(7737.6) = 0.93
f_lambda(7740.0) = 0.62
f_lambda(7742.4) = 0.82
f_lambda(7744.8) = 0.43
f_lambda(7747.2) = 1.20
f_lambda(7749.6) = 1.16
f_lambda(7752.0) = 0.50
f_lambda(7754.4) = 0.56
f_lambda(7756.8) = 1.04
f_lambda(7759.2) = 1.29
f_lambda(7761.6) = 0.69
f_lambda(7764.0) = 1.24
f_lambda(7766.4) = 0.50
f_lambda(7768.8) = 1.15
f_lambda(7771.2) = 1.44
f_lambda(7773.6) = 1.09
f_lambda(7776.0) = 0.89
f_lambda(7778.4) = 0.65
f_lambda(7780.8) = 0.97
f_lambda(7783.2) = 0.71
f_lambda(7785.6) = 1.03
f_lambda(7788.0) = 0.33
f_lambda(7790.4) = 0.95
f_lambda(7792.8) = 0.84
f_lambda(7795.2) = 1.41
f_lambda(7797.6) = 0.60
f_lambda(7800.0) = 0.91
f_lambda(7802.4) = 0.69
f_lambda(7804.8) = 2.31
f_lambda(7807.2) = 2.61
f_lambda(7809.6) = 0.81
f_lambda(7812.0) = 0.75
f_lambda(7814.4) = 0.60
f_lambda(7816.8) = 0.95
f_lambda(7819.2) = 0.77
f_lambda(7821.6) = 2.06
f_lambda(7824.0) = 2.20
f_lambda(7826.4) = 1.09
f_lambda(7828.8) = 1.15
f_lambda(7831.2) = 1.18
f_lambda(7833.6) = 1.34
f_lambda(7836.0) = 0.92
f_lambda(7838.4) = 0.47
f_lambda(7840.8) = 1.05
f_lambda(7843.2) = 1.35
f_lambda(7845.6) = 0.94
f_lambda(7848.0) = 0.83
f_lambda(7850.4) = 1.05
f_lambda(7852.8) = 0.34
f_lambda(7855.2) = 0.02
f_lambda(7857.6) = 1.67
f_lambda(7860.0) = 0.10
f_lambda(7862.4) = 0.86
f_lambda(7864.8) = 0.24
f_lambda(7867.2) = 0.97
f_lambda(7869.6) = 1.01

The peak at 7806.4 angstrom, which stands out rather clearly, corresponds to [S II]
